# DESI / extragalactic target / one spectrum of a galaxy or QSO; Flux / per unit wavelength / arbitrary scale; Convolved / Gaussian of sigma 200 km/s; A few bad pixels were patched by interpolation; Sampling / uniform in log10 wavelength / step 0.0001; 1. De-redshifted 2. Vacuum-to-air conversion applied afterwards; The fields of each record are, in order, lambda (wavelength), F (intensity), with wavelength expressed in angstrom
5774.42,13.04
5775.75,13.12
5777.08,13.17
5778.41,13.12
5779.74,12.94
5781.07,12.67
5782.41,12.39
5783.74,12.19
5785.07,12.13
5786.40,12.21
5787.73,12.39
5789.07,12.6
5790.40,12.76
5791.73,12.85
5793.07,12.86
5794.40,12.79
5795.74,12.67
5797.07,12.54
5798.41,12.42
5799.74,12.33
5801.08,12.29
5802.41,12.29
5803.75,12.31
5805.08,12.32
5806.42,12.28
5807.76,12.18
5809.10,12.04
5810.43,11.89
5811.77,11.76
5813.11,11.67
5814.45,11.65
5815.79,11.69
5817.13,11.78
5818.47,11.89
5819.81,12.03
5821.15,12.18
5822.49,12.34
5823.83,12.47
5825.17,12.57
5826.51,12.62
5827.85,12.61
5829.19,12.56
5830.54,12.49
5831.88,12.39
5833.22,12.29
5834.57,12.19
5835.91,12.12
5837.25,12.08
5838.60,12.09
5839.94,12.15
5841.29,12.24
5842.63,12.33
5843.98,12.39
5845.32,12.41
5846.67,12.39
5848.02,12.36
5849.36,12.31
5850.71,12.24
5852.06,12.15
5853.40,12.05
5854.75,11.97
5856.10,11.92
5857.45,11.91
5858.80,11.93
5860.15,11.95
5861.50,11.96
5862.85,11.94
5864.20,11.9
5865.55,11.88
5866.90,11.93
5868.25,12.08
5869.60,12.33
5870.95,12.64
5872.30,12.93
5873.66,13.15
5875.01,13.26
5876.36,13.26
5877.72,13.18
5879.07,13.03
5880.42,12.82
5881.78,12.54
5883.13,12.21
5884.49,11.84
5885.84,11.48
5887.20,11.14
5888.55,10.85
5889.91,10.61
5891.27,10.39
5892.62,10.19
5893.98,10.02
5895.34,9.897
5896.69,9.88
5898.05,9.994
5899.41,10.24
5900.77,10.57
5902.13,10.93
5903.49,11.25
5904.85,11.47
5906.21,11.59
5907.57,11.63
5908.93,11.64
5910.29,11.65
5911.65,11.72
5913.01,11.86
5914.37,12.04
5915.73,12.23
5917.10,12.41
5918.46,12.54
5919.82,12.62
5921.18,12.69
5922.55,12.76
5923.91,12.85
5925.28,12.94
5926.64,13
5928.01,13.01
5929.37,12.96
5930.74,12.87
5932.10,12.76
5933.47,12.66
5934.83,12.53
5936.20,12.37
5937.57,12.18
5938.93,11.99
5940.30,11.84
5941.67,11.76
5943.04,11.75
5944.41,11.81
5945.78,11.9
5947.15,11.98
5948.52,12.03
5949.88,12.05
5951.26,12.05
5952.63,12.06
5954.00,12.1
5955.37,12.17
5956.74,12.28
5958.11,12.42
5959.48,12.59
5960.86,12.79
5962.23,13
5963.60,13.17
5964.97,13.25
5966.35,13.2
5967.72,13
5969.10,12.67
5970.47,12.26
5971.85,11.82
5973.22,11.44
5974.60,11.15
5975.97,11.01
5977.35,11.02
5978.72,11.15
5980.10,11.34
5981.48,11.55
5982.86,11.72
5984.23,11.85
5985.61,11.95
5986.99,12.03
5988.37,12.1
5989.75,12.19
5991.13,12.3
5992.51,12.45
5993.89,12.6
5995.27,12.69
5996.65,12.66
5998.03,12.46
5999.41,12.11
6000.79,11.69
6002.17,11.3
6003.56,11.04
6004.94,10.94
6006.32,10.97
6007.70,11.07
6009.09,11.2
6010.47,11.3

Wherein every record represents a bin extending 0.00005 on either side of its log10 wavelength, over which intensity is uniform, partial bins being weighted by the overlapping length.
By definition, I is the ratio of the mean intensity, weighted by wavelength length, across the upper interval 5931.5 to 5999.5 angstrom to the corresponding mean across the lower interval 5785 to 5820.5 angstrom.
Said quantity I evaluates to 0.99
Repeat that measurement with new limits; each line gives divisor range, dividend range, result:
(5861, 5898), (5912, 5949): 1.05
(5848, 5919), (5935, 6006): 1.03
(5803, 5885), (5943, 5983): 0.99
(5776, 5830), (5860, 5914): 0.94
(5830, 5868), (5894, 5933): 0.97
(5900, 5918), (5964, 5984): 1.03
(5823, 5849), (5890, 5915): 0.88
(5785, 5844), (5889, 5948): 0.96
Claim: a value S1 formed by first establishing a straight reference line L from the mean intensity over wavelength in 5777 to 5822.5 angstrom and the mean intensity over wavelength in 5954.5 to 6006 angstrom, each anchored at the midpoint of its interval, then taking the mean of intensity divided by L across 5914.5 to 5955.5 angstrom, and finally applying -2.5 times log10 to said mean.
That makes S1 -0.02 mag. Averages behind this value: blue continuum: 12.3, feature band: 12.4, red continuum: 12.1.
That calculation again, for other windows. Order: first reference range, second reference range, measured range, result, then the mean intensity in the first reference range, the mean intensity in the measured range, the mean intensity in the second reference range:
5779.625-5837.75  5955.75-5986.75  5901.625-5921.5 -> 0.03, 12.3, 11.9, 12.1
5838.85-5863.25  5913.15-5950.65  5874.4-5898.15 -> 0.07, 12.1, 11.5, 12.4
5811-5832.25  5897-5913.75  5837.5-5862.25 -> -0.03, 12.2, 12.1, 11.2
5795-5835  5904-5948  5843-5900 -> 0.03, 12.2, 11.8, 12.2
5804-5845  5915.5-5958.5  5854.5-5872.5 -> 0.02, 12.2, 12.1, 12.4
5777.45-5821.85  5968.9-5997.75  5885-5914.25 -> 0.11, 12.3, 10.9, 11.9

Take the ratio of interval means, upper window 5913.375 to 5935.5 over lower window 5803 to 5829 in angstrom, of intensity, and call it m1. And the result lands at 1.0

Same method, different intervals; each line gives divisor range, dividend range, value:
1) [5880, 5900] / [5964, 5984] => 1.09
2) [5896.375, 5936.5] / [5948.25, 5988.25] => 1.01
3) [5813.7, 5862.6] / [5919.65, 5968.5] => 1.02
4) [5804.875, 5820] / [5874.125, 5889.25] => 1.04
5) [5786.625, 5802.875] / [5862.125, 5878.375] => 1.00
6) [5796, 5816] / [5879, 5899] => 0.91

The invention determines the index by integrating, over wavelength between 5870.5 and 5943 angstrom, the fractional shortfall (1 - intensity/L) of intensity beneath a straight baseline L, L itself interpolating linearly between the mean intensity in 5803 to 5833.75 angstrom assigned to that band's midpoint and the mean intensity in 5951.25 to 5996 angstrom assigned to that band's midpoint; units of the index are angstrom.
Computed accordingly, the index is 1.4 angstrom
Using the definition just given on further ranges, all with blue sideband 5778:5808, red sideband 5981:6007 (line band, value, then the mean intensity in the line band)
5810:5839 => 0.59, 12.2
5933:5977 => -0.64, 12.2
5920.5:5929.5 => -0.56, 12.9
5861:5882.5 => -0.49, 12.6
